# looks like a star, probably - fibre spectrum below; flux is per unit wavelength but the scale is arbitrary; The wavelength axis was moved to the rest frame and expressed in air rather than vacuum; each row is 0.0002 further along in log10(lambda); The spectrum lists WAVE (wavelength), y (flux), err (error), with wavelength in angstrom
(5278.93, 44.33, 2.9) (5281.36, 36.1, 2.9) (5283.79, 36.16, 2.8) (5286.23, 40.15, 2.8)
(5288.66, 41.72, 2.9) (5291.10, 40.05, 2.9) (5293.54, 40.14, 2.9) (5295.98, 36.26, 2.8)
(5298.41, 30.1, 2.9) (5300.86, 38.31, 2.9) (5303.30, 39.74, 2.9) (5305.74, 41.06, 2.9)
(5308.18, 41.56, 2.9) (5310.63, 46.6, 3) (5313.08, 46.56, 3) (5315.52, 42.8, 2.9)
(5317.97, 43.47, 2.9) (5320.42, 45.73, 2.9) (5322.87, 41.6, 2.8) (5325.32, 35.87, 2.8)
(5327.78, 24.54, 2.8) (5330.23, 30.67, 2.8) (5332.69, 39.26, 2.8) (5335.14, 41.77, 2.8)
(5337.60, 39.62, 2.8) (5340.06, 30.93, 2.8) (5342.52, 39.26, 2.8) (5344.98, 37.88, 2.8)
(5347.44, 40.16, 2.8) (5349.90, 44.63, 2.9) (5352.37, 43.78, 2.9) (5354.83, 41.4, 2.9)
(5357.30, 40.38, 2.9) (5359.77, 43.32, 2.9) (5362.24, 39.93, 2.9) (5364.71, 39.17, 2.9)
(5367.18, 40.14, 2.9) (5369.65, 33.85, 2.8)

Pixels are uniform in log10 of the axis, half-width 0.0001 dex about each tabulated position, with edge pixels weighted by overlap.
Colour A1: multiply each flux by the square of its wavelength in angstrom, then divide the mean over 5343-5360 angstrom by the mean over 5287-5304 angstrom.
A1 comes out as 1.11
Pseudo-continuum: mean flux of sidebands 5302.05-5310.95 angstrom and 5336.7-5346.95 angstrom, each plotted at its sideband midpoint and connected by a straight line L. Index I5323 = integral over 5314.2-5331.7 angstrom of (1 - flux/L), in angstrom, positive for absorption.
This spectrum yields 0.8 angstrom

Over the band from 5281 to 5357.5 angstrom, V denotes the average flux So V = 39.3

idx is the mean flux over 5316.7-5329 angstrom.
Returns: 38.2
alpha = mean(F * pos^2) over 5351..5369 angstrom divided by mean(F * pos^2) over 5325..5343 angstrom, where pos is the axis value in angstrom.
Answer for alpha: 1.18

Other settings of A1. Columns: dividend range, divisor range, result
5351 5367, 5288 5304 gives 1.12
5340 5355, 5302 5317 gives 0.95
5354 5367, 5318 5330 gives 1.11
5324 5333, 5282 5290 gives 0.83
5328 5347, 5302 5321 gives 0.85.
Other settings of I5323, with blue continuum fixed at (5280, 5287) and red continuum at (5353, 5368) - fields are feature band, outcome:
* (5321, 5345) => 2.0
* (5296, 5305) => 0.4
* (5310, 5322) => -1.8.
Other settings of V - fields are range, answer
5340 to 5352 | 39.7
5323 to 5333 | 32.9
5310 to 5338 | 39.7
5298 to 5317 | 41.3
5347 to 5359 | 42.2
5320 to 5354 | 38.1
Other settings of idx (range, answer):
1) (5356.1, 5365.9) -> 40.7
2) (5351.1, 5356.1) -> 42.6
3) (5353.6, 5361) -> 41.7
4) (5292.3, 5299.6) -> 35.6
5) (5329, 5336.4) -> 37.2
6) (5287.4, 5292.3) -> 40.9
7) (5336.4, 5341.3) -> 35.2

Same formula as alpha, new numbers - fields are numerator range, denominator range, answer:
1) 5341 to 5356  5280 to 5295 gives 1.07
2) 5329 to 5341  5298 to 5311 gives 0.93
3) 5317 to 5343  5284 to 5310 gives 0.97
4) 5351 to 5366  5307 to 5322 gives 0.95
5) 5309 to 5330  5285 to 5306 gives 1.06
